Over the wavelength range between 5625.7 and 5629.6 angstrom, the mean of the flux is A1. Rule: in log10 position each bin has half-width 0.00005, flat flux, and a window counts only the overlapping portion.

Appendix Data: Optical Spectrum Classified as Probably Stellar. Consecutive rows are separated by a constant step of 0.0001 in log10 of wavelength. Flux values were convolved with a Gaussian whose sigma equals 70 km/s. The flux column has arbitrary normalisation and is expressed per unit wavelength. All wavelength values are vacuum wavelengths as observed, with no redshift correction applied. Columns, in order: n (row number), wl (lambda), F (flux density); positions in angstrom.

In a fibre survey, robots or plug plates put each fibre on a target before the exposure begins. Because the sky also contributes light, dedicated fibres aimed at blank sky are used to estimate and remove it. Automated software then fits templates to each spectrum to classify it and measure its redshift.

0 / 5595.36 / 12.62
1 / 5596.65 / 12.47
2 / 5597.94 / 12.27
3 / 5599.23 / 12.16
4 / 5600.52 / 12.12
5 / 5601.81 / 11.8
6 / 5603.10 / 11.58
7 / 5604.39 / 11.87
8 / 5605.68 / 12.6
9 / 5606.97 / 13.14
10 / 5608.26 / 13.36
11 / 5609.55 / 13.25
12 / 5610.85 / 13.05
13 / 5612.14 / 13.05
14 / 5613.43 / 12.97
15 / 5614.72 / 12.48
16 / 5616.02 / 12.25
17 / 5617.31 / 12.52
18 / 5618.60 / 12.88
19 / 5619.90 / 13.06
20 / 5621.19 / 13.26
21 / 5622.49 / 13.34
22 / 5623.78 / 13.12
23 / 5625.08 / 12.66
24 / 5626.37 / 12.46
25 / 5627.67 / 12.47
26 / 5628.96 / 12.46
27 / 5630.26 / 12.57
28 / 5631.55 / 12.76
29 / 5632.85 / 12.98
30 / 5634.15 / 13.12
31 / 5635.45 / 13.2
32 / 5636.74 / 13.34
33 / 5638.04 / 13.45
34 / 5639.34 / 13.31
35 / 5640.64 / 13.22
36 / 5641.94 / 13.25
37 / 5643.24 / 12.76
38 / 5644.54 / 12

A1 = 12.5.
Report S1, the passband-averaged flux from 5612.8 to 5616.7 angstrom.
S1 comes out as 12.6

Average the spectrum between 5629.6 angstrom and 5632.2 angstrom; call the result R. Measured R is 12.7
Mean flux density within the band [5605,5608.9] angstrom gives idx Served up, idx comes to 13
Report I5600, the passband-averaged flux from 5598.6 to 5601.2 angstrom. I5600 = 12.1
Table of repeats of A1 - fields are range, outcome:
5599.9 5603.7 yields 11.8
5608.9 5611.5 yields 13.1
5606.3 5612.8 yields 13.2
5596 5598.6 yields 12.4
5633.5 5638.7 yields 13.3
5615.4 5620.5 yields 12.7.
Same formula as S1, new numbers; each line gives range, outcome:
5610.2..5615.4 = 12.9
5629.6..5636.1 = 12.9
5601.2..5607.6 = 12.2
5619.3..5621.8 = 13.2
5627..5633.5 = 12.6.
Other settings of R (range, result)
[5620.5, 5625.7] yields 13.1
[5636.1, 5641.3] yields 13.3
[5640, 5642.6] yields 13.2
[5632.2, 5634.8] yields 13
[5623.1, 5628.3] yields 12.7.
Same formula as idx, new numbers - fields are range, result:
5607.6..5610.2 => 13.3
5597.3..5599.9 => 12.2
